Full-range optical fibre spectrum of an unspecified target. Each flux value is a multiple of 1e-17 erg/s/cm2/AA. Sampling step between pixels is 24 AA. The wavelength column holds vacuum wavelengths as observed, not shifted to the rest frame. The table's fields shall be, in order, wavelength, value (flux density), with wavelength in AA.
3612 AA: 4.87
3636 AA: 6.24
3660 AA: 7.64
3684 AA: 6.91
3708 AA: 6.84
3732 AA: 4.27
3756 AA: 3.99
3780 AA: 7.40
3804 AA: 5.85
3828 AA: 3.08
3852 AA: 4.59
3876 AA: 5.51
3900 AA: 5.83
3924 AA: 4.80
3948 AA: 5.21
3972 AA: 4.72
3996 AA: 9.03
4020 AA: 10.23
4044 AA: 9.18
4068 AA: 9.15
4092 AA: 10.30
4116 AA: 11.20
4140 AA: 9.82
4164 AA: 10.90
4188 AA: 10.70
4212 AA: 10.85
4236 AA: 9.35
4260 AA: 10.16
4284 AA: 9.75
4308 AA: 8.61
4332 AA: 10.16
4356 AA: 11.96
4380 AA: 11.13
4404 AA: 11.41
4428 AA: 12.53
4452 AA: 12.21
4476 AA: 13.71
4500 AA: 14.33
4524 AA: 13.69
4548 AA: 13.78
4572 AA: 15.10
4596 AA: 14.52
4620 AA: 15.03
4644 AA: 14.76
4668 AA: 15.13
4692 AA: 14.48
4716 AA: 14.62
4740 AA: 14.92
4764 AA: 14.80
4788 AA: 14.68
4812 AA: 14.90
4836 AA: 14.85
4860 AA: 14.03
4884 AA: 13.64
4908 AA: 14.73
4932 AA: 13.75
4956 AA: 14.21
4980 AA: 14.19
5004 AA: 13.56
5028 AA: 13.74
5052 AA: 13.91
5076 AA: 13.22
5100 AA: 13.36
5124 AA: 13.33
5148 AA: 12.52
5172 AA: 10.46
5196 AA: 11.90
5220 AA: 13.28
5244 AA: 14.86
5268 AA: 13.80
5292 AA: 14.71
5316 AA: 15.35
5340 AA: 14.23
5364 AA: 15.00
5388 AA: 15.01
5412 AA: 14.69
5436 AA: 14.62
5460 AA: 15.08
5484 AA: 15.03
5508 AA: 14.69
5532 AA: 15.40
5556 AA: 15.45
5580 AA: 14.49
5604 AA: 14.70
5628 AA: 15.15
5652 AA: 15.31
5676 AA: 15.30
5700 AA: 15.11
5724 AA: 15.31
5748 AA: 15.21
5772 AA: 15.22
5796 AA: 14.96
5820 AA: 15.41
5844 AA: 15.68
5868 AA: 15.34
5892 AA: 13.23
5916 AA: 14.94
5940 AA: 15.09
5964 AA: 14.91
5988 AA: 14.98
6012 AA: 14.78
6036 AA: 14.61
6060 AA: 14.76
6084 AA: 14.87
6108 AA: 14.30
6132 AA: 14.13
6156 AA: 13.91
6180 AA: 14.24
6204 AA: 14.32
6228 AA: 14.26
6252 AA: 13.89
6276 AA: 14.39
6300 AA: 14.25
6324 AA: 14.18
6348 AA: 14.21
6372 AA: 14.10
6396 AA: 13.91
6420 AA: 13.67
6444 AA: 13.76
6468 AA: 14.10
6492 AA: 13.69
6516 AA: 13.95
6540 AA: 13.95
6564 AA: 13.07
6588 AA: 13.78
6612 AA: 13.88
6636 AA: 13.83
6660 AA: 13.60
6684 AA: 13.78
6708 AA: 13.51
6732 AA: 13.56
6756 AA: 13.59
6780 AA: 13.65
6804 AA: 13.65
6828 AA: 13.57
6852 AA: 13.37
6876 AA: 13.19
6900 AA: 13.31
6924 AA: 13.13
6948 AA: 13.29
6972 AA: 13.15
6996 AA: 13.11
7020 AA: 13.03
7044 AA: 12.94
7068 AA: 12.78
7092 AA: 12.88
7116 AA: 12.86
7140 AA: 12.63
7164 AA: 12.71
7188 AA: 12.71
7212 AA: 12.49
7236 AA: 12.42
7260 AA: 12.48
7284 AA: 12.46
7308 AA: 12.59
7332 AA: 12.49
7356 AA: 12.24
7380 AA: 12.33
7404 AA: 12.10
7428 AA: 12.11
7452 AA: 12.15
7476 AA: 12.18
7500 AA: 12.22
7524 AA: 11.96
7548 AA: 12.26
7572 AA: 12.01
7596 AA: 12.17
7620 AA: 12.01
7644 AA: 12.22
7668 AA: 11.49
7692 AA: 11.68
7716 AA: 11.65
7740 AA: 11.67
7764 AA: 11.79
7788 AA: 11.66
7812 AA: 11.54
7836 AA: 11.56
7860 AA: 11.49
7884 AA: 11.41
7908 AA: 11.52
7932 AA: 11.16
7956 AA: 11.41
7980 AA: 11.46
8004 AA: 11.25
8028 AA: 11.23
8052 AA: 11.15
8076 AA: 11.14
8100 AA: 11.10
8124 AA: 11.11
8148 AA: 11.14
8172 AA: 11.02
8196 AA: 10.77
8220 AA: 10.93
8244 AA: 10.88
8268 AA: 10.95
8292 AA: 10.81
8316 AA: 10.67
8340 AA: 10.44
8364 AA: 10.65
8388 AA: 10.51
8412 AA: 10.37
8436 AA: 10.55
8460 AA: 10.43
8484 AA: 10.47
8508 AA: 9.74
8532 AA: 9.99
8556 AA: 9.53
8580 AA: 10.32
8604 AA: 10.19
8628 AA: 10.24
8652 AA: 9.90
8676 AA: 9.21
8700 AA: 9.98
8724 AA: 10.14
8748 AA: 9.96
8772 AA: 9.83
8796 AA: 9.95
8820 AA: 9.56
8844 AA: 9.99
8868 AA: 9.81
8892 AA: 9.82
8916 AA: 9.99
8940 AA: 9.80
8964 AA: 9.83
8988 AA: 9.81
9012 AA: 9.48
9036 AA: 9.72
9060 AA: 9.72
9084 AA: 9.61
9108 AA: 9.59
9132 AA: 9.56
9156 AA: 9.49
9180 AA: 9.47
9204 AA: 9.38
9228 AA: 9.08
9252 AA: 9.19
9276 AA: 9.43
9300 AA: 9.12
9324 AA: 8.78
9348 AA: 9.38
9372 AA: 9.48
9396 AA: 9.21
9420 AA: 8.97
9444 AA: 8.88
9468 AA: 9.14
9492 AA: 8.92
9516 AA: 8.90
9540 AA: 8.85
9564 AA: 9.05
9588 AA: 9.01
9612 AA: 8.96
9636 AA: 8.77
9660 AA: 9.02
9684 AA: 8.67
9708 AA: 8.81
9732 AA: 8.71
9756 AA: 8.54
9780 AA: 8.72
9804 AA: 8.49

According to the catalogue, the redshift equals 0.000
